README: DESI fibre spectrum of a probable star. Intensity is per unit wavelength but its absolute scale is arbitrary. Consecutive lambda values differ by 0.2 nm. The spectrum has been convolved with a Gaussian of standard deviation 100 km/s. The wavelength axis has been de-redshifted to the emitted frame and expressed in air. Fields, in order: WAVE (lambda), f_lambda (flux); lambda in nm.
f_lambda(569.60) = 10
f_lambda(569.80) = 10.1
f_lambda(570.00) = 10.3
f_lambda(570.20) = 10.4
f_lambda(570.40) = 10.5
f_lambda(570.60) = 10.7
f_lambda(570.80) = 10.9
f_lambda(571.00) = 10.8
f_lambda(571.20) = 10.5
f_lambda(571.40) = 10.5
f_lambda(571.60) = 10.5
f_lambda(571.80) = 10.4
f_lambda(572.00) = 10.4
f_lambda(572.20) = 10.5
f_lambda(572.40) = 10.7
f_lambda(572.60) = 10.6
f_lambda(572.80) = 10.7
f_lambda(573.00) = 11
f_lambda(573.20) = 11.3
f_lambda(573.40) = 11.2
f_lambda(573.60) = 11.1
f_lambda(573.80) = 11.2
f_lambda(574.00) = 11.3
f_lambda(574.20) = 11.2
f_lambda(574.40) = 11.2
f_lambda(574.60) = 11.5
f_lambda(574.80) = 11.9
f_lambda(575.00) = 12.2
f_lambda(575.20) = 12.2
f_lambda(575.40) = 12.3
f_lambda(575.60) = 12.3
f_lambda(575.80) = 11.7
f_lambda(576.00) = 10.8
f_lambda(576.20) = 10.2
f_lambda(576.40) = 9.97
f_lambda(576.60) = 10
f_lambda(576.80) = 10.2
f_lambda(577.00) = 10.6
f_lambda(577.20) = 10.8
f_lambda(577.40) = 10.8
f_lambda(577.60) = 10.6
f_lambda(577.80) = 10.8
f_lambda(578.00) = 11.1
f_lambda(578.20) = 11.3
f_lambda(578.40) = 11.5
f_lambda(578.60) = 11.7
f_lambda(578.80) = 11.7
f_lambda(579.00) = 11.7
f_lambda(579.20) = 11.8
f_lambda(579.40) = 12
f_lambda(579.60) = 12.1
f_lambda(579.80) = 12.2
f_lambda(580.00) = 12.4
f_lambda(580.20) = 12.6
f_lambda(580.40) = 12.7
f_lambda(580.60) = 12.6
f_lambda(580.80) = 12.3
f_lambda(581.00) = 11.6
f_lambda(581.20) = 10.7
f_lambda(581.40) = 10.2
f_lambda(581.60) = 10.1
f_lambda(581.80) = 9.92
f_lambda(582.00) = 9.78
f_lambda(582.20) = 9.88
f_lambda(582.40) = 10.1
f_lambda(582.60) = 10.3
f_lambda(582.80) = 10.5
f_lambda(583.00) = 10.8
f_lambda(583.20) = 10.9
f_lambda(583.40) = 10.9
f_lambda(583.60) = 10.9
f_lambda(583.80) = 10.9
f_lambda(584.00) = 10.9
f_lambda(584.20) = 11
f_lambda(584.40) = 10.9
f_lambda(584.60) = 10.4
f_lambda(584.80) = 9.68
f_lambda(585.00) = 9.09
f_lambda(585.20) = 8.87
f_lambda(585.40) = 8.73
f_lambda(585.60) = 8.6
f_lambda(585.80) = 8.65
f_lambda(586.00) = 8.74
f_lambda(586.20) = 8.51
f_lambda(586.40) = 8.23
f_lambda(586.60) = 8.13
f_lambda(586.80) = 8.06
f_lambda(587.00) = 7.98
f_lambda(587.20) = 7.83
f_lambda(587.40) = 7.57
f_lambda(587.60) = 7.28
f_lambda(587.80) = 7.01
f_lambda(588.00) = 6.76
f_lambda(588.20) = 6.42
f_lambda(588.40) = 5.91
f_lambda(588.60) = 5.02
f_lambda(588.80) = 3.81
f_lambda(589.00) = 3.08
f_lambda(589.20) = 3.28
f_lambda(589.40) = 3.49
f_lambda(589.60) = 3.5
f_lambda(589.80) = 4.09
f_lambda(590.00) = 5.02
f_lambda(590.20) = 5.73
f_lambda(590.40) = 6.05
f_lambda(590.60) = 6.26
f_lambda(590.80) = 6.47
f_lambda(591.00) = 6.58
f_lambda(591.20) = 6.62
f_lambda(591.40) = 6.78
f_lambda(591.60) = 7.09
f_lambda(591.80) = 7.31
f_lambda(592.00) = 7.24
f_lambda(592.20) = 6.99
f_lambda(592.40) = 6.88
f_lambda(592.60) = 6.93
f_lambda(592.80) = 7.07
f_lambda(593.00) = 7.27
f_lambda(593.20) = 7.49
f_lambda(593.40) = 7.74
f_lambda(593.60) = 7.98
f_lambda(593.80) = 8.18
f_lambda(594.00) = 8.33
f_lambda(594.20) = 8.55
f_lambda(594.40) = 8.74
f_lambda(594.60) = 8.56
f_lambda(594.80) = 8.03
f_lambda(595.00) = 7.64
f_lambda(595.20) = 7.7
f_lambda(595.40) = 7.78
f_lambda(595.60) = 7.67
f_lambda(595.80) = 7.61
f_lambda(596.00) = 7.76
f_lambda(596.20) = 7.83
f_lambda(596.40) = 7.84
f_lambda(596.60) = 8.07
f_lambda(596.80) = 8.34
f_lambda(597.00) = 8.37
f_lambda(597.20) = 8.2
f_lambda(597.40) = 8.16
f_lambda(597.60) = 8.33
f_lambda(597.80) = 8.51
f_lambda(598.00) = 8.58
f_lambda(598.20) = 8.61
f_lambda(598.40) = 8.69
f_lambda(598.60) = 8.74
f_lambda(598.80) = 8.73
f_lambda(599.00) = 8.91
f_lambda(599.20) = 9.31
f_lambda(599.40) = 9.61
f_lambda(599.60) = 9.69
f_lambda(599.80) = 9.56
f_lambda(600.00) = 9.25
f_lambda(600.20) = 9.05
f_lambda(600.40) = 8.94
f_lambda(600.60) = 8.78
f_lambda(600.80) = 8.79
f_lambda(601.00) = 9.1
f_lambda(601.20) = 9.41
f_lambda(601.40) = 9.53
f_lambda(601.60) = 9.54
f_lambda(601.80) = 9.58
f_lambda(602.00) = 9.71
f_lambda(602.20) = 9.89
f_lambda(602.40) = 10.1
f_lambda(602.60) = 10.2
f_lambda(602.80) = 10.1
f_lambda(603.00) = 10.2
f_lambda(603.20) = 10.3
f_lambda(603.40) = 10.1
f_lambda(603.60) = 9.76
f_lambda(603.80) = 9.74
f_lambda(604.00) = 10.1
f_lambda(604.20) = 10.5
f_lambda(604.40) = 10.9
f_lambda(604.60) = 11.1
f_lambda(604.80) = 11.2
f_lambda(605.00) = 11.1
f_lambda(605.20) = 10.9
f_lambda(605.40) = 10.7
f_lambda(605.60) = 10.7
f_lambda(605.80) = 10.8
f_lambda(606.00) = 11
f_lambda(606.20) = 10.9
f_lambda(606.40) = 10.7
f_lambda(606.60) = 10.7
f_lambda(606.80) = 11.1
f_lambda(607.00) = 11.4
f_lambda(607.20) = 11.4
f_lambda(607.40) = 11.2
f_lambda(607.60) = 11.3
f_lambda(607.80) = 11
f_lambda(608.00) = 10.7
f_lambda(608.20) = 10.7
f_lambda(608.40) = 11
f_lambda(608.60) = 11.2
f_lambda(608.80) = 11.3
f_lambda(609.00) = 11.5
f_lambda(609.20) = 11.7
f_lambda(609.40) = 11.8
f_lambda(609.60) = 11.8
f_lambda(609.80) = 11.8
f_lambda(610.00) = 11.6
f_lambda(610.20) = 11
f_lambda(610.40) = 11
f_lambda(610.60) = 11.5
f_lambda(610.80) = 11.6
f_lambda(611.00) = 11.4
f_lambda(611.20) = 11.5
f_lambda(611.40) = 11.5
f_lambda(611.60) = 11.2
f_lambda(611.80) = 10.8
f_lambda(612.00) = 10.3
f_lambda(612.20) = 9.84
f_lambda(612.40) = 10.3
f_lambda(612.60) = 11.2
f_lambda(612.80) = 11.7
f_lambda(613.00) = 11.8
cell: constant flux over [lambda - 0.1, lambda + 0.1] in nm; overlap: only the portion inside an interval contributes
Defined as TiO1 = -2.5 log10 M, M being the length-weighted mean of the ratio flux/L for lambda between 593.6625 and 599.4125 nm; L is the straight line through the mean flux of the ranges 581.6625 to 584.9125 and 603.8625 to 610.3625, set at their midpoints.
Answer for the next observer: 0.287 mag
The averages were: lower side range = 10.5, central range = 8.3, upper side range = 11.1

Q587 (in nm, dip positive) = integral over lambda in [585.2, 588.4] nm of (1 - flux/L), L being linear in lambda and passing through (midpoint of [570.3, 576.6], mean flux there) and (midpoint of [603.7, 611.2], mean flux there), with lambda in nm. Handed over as 0.92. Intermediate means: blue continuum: 11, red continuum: 11.1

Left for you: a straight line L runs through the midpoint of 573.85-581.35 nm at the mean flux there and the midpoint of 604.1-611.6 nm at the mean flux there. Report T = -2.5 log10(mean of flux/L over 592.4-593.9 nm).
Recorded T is 0.45 mag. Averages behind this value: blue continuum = 11.5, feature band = 7.48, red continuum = 11.2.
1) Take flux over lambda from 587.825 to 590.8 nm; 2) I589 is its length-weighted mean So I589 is 4.99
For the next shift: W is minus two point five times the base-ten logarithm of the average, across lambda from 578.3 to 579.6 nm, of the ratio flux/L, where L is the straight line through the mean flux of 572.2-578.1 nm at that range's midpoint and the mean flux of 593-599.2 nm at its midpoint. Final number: -0.12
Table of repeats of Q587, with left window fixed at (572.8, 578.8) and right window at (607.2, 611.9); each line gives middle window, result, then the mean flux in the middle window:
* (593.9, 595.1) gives 0.31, 8.31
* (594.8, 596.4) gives 0.50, 7.74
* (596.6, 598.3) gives 0.44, 8.37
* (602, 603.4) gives 0.15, 10.1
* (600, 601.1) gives 0.23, 8.96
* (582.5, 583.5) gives 0.05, 10.7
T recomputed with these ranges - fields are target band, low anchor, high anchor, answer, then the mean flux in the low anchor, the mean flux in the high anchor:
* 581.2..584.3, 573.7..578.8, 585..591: -0.21 mag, 11.2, 6.56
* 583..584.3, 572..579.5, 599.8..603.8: -0.02 mag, 11.2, 9.6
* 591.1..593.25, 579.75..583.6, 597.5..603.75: 0.39 mag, 11.1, 9.35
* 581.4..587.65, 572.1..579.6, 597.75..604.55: 0.12 mag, 11.2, 9.5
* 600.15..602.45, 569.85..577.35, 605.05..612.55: 0.18 mag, 10.9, 11.1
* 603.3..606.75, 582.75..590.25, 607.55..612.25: -0.01 mag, 7.82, 11.2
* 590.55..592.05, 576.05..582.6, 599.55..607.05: 0.48 mag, 11.1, 10.1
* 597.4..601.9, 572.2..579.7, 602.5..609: 0.20 mag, 11.2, 10.8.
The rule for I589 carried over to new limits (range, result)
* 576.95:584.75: 11.1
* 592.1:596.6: 7.76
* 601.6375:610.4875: 10.8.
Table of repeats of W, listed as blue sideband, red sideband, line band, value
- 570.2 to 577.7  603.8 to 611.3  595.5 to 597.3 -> 0.36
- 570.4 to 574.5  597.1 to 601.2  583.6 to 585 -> -0.06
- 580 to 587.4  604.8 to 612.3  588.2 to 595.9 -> 0.50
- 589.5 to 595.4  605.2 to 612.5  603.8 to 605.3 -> -0.08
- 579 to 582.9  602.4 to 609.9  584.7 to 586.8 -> 0.27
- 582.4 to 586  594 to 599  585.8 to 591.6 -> 0.44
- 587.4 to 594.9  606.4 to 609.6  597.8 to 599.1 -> -0.02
